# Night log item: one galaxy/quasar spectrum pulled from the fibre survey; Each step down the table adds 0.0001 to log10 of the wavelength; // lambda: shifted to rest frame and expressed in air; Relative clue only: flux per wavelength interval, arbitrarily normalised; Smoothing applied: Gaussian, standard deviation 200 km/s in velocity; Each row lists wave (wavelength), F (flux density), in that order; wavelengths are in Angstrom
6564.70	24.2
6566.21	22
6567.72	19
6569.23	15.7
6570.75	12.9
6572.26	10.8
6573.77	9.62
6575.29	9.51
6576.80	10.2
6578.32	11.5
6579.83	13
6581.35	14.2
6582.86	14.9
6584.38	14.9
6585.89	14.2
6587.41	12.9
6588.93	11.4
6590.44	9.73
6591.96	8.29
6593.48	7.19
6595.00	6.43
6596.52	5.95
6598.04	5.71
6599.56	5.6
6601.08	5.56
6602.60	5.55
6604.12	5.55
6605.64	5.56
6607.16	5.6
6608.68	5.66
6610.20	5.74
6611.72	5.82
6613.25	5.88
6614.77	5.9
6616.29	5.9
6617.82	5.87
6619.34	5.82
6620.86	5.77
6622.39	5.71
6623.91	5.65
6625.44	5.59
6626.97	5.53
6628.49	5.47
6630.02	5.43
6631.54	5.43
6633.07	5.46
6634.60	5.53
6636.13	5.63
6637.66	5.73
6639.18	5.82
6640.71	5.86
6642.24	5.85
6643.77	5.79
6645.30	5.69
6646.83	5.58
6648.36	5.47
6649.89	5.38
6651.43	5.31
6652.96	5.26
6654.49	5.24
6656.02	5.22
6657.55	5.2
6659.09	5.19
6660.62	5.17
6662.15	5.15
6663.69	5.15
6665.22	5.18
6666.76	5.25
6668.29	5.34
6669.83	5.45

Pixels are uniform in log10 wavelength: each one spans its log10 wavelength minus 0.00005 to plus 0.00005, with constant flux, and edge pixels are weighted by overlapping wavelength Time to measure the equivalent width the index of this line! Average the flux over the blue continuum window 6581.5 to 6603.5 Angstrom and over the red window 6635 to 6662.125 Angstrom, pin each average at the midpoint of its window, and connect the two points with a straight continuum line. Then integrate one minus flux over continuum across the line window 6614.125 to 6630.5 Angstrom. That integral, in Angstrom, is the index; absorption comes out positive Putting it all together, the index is 3.5 Angstrom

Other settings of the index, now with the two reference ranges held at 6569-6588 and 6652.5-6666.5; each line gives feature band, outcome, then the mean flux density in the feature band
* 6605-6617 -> 4.8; 5.76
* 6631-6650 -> 3.4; 5.64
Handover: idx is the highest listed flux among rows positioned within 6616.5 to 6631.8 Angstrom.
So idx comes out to 5.87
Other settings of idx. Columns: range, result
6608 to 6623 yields 5.9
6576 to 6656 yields 14.9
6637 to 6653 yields 5.86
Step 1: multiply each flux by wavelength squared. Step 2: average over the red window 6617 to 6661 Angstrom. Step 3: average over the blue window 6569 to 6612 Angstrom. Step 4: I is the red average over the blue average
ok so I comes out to 0.6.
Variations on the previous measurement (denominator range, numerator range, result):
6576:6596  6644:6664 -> 0.48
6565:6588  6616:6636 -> 0.41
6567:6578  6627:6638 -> 0.45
